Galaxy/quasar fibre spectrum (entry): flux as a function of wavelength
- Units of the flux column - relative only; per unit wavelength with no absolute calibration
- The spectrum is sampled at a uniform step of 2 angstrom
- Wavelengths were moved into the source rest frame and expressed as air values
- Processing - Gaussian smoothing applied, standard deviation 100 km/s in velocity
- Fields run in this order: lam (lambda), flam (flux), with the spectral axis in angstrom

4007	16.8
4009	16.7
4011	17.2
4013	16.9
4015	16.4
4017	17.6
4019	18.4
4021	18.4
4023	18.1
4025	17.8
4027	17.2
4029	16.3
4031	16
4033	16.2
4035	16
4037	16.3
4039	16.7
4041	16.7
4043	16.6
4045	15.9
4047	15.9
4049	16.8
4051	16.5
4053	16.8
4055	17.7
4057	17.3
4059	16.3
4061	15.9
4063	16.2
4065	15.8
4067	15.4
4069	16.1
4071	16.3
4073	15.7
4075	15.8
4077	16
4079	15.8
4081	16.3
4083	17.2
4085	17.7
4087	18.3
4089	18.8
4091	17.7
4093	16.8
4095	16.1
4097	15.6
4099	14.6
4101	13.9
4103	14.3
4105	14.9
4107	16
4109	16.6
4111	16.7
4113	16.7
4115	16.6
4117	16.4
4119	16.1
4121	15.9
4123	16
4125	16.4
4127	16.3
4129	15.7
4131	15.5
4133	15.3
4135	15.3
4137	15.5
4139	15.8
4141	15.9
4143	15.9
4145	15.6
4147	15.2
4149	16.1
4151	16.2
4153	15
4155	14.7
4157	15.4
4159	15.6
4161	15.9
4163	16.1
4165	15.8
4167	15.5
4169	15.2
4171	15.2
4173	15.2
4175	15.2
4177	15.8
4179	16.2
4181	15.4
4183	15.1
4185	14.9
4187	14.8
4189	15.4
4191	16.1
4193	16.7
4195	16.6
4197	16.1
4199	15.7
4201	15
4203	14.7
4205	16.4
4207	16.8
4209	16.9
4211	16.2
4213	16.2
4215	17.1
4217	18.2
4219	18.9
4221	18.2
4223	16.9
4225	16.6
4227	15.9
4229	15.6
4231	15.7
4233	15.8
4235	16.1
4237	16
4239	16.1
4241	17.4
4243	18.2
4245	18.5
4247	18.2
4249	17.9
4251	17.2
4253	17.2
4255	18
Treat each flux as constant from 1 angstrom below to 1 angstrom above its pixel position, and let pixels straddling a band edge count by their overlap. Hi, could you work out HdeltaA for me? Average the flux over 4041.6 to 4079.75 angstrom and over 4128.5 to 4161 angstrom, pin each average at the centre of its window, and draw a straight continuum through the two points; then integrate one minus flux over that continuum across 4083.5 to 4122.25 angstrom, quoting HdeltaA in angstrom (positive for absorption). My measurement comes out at -1.0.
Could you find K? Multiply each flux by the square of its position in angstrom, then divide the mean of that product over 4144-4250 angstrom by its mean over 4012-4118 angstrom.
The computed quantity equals 1.04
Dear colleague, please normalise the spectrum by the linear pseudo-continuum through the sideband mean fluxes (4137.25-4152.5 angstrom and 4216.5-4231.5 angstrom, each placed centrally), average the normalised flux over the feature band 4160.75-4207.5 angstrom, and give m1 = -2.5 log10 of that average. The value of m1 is 0.05 mag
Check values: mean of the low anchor 15.8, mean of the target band 15.6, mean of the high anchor 17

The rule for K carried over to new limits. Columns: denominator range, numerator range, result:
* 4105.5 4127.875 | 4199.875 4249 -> 1.08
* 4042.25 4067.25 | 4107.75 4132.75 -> 1.02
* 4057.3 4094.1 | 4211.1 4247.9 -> 1.10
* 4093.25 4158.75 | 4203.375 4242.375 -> 1.11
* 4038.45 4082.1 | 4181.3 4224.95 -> 1.07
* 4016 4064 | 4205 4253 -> 1.11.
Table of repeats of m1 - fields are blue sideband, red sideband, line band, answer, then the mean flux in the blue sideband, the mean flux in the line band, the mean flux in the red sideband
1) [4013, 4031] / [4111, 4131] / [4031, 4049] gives 0.06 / 17.4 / 16.3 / 16.2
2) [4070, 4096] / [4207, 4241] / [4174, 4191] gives 0.09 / 16.8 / 15.4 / 16.7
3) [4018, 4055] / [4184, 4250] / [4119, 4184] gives 0.07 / 16.8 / 15.6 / 16.5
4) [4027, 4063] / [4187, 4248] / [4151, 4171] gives 0.07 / 16.5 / 15.5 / 16.6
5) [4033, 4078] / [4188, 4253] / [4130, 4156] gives 0.07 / 16.3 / 15.5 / 16.7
